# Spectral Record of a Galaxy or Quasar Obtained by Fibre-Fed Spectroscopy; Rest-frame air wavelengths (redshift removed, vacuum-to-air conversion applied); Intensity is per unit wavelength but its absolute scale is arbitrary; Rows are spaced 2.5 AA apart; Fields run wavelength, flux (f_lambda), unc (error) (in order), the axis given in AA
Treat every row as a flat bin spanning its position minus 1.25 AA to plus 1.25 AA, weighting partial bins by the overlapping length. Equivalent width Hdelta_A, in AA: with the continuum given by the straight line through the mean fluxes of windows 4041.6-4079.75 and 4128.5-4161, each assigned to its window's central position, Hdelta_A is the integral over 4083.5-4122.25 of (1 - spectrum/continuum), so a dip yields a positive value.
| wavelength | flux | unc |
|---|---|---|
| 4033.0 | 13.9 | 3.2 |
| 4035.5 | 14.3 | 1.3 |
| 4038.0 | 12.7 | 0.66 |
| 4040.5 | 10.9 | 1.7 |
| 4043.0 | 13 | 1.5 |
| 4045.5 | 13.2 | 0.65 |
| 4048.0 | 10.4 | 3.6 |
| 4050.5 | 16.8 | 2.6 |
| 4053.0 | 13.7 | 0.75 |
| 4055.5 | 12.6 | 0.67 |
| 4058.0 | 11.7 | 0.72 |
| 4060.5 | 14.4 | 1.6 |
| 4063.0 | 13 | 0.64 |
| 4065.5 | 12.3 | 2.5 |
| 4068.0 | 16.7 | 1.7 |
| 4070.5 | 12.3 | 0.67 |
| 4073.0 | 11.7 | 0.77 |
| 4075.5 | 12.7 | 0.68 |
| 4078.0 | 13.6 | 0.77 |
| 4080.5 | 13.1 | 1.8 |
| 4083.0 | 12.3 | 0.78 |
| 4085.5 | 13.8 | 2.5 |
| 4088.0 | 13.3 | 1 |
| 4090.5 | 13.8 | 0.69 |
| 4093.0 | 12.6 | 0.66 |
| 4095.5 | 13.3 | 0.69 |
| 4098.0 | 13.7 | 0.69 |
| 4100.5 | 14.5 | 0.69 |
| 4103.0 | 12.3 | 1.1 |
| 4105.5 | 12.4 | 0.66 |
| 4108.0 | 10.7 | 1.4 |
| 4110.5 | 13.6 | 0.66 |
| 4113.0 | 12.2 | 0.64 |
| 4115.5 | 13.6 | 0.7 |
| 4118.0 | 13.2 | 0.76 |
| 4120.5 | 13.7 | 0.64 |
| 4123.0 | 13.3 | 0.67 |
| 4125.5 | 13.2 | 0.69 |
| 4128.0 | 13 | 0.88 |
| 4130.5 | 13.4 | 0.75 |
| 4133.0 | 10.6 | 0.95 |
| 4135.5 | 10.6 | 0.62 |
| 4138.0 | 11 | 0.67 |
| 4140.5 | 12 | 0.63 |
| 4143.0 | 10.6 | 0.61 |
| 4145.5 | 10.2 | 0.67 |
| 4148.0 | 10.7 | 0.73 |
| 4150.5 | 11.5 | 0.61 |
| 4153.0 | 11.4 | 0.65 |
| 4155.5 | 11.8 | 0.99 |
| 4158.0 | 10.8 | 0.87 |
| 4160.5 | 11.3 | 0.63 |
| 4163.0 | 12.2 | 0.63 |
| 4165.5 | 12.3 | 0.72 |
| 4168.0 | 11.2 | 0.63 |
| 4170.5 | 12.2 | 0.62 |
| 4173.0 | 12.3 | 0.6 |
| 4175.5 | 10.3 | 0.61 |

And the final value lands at -2.8 AA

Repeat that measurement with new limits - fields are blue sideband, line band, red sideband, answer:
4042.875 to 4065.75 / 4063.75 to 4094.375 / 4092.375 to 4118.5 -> -0.3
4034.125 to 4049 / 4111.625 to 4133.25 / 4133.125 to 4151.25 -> -3.5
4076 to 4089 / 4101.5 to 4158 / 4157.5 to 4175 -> 1.6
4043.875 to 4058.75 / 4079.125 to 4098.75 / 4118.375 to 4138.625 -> -0.7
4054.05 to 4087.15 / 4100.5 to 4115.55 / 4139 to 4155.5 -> -0.5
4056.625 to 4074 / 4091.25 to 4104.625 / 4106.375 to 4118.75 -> -0.5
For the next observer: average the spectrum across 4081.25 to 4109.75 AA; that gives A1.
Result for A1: 13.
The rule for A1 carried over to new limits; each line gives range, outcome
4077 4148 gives 12.6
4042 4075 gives 13.2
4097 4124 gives 13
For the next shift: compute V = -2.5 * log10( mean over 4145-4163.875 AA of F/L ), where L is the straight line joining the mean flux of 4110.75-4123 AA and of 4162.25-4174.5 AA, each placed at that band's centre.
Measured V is 0.10 mag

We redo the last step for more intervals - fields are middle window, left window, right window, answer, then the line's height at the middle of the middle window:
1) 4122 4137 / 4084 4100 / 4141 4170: -0.010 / 12.2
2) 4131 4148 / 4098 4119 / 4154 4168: 0.113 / 12.1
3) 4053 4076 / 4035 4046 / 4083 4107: -0.014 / 12.9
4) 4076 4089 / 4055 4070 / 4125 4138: -0.014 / 13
